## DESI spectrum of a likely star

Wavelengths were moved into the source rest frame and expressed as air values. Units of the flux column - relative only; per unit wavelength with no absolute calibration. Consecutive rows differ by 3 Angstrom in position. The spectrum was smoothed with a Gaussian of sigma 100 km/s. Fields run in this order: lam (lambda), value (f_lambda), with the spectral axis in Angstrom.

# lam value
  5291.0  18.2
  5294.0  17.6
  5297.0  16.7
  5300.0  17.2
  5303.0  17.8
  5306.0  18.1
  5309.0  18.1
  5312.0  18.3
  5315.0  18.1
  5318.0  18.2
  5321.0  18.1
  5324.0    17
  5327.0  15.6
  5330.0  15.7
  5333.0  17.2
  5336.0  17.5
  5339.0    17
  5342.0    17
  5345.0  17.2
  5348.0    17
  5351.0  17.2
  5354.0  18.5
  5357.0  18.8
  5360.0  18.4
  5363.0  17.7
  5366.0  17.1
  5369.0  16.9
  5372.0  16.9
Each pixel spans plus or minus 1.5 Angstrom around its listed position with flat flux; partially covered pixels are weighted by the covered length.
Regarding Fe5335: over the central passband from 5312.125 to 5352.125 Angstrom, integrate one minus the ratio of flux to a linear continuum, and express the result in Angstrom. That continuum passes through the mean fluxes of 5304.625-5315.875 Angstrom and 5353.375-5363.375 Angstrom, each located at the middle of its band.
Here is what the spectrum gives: 2.39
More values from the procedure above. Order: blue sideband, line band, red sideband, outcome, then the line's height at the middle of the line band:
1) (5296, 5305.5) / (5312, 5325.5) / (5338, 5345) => -0.5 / 17.2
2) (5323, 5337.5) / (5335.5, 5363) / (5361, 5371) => -1.1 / 17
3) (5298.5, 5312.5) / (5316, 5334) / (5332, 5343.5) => 0.5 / 17.4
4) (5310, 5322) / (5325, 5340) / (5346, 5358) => 1.2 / 18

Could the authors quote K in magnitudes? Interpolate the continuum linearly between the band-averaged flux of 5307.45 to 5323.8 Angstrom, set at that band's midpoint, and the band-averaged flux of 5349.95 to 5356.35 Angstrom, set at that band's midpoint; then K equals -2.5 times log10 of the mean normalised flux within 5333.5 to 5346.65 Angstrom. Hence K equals 0.053 mag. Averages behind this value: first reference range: 18.1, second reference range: 18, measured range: 17.2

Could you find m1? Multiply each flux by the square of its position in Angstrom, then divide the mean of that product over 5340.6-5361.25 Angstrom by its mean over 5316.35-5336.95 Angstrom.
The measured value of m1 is 1.05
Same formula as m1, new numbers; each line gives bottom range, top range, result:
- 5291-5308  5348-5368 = 1.04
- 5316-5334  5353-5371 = 1.07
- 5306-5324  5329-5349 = 0.95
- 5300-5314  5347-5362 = 1.02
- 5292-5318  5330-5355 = 0.98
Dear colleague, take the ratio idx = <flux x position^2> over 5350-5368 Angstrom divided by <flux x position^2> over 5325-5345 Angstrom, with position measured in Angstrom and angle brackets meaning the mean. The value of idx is 1.08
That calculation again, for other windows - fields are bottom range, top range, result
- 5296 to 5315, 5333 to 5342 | 0.98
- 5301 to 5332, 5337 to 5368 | 1.02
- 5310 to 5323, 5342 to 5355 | 0.97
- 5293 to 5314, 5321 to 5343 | 0.96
